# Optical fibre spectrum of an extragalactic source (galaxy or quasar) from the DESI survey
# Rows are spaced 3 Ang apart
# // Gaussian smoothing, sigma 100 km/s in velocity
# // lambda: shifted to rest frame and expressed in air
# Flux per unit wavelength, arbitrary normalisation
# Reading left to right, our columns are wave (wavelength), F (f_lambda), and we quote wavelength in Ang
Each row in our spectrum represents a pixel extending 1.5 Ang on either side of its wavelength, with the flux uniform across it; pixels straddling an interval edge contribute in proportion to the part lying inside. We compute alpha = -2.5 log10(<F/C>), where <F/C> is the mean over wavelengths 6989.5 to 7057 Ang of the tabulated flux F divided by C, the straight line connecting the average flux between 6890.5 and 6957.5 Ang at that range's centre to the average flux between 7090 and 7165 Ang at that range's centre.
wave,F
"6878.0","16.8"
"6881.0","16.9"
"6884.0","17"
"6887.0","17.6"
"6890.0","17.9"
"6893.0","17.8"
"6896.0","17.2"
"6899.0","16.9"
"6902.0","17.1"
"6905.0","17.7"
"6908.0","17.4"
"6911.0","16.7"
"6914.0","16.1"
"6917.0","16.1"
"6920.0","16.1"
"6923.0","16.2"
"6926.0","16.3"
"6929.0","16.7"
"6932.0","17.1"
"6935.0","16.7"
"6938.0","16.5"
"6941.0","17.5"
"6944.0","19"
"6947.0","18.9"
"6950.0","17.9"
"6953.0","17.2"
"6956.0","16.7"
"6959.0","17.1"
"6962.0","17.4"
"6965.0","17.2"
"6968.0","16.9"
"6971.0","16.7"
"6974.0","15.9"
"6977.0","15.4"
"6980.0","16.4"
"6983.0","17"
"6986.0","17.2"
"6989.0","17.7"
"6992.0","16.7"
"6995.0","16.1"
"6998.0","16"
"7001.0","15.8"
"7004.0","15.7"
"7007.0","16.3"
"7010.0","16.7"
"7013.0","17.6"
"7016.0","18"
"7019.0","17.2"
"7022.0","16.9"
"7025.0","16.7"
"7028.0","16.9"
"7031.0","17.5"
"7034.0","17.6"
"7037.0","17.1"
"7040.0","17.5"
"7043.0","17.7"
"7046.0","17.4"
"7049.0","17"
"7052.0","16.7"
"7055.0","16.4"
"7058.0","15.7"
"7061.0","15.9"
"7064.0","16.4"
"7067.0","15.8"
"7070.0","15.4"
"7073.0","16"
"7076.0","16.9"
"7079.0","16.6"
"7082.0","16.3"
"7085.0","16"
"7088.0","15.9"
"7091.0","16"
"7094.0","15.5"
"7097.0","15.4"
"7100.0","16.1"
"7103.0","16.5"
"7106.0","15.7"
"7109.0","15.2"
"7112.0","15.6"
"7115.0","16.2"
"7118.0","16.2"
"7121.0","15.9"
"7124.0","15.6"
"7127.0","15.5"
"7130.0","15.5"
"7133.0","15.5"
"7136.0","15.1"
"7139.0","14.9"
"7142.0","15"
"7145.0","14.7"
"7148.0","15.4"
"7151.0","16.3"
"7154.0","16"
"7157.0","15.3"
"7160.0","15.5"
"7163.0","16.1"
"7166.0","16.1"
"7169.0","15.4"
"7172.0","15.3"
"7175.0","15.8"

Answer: -0.03 mag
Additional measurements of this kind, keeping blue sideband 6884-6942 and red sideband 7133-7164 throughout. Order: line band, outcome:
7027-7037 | -0.07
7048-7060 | -0.03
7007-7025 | -0.06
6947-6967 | -0.05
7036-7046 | -0.09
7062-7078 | -0.01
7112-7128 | -0.02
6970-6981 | 0.03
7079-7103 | -0.01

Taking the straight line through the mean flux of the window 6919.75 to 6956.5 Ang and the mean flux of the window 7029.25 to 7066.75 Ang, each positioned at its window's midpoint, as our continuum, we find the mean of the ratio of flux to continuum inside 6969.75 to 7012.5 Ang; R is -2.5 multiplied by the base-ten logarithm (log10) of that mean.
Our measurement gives 0.04 mag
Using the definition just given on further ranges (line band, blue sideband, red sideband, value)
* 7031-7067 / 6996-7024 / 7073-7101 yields -0.030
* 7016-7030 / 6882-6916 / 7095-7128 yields -0.044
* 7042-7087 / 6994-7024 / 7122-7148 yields -0.024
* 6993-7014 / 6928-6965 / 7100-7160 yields 0.035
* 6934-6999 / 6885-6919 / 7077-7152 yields -0.021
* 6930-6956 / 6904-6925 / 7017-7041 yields -0.051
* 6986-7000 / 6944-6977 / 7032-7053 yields 0.037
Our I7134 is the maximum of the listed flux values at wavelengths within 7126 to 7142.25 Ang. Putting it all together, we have 15.5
